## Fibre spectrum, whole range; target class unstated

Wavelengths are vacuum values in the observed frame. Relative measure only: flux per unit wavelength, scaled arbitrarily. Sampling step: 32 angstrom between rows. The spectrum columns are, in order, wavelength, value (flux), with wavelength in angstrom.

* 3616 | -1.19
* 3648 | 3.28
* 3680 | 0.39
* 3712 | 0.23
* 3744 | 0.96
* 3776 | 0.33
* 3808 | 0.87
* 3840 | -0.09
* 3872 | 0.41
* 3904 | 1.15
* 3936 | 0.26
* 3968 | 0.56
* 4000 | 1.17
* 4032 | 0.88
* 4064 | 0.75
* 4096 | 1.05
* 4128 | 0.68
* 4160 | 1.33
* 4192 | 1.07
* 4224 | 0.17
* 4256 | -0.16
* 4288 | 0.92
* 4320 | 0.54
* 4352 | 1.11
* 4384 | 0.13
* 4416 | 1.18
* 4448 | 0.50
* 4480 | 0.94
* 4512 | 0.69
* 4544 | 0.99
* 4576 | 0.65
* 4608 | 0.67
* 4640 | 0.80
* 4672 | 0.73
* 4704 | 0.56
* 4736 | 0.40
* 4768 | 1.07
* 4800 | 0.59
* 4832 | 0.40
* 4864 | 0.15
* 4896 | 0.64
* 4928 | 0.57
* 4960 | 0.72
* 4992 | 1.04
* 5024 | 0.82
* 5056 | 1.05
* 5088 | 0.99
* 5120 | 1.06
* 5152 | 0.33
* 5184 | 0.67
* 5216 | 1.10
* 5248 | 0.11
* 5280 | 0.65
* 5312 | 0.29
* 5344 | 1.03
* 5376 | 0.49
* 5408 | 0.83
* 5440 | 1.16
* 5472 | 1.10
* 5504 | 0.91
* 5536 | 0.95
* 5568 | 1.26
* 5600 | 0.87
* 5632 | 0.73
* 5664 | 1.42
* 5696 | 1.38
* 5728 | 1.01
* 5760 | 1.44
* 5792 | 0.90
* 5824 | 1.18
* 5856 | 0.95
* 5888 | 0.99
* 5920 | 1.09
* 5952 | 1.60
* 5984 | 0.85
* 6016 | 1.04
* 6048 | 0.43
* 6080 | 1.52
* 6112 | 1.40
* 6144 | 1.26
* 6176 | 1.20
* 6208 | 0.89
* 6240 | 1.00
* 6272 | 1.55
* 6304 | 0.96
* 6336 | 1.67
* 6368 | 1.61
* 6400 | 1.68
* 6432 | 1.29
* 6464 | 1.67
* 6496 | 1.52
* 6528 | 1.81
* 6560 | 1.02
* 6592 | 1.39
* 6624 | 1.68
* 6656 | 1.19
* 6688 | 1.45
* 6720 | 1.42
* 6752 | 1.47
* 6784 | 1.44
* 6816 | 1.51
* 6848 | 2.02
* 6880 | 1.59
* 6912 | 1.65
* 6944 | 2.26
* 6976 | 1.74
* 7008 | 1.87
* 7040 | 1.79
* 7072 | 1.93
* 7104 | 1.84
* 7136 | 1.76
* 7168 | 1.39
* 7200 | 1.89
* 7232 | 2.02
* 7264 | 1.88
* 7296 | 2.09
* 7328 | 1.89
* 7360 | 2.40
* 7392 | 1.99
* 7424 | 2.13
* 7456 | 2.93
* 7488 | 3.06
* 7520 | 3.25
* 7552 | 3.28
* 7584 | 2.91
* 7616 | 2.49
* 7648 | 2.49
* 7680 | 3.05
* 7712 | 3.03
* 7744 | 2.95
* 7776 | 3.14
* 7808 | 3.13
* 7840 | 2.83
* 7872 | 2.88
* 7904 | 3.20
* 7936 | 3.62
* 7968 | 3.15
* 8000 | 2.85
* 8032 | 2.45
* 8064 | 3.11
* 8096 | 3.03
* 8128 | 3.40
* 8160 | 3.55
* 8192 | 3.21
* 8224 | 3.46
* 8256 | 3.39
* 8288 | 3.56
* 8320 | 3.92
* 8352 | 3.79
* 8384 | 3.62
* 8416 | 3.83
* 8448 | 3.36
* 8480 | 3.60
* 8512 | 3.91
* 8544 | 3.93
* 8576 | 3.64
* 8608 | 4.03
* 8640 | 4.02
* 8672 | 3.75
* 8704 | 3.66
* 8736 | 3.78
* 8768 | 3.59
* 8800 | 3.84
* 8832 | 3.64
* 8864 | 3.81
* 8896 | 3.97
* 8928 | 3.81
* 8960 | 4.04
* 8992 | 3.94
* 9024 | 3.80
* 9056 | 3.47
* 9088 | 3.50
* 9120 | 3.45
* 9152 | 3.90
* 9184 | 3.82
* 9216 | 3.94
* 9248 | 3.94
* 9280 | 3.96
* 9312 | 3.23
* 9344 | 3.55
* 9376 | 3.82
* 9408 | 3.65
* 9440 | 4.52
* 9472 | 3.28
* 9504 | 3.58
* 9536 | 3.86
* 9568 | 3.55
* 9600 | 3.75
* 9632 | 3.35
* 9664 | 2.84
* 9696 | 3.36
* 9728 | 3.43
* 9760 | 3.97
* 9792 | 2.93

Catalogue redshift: 0.866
